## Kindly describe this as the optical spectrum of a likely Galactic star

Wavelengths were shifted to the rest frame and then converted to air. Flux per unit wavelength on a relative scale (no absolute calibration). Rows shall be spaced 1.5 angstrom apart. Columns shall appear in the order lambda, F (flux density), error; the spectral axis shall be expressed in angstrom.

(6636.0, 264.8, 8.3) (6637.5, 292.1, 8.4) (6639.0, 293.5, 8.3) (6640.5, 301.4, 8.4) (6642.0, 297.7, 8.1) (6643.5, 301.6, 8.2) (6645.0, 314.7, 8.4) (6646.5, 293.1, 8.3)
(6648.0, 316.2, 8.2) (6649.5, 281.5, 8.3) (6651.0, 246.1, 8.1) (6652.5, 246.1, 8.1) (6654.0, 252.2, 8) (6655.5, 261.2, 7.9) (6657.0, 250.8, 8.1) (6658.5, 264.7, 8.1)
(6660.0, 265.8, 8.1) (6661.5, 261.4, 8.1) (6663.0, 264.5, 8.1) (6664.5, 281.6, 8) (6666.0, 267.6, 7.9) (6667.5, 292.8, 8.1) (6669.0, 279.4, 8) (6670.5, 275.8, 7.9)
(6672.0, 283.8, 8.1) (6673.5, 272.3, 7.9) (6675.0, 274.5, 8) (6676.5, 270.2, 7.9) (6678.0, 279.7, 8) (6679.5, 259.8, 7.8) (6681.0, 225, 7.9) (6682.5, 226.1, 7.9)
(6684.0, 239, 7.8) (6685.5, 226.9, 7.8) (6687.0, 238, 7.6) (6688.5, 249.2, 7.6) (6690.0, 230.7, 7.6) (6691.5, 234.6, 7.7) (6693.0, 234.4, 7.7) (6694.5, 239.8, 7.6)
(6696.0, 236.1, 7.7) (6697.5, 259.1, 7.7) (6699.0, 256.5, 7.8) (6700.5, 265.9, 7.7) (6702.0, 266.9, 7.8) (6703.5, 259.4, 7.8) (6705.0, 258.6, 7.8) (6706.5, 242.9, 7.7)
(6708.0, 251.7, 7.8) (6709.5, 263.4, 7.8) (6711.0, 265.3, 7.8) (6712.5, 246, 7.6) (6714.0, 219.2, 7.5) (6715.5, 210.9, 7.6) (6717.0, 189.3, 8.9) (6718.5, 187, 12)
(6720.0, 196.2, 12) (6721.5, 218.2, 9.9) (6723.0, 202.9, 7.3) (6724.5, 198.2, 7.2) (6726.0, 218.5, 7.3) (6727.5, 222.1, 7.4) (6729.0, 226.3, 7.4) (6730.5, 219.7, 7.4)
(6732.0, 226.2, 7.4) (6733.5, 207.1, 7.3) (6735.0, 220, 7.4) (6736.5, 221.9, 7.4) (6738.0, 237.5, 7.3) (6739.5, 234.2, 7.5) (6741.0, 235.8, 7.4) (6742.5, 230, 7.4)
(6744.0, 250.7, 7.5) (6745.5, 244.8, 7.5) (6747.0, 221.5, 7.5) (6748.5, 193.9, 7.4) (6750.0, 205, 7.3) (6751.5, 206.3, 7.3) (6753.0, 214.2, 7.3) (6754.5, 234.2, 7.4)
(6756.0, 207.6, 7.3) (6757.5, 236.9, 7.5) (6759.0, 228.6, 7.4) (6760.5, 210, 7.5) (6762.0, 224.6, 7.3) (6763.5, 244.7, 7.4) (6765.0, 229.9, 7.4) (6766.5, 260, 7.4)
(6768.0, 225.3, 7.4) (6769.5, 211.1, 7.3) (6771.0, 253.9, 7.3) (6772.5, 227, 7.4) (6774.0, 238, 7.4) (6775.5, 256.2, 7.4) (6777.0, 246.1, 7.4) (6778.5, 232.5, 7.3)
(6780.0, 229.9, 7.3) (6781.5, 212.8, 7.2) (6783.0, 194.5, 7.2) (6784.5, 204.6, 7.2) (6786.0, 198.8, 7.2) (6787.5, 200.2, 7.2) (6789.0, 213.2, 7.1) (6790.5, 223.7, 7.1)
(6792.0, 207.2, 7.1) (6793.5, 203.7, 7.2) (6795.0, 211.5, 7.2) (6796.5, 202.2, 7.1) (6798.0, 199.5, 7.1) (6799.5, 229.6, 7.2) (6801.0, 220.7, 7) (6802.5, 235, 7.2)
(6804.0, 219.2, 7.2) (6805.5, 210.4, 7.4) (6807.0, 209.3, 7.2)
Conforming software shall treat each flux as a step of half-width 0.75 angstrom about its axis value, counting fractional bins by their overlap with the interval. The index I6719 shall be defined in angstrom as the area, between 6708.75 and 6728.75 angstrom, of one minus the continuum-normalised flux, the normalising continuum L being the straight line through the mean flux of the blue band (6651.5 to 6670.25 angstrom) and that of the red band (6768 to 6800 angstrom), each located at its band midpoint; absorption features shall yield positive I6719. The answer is 2.1 angstrom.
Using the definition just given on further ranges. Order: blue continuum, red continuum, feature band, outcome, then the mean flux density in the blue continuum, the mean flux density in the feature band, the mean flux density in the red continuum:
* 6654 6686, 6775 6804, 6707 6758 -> 3.47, 263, 222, 217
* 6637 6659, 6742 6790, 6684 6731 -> 3.56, 281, 234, 225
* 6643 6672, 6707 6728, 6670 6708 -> -0.91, 275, 252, 221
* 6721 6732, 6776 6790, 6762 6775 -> -1.22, 216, 236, 216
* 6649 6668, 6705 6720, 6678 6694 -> 0.54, 264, 238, 230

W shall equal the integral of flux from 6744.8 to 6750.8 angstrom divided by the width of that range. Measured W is 216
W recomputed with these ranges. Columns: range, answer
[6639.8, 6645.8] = 304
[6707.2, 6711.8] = 260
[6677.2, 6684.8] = 246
